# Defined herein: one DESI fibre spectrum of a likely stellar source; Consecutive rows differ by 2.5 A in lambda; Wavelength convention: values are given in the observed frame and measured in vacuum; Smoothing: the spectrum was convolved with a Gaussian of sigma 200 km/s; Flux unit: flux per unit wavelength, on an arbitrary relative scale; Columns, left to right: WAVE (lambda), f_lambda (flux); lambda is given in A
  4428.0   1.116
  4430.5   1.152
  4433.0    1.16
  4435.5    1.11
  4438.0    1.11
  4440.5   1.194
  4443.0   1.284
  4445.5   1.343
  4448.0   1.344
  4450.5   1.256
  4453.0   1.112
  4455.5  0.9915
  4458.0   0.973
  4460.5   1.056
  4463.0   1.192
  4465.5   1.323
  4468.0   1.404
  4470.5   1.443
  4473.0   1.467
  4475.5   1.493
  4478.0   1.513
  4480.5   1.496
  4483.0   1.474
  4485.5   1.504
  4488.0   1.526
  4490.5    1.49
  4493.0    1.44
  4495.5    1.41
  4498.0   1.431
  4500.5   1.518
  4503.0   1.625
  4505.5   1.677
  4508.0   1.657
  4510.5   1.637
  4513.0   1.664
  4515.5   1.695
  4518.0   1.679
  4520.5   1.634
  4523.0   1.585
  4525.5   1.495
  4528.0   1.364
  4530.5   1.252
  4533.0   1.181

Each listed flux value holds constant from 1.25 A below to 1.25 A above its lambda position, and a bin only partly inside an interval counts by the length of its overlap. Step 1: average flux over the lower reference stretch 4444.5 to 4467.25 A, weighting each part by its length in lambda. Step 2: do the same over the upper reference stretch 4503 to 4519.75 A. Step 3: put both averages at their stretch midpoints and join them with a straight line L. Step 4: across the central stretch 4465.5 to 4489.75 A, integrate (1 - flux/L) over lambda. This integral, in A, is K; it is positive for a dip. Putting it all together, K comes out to -1.8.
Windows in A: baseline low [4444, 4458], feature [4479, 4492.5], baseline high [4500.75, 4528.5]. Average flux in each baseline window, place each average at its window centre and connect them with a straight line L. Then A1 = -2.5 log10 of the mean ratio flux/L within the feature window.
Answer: -0.06 mag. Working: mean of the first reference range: 1.19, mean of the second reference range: 1.61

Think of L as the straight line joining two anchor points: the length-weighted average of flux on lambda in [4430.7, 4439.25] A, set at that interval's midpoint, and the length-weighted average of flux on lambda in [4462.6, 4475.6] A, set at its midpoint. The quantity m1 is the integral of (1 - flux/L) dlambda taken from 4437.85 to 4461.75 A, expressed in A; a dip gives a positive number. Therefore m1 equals 1.3 A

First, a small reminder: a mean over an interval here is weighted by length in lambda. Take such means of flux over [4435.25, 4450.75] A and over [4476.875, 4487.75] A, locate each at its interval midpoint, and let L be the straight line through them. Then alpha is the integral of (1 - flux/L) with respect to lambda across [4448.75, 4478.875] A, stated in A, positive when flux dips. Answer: 2.5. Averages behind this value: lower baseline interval 1.24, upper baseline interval 1.5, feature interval 1.27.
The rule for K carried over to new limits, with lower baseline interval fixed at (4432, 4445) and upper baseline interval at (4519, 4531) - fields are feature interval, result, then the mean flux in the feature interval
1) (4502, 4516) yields -2.3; 1.66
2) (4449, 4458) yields 0.9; 1.11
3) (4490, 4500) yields -0.5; 1.44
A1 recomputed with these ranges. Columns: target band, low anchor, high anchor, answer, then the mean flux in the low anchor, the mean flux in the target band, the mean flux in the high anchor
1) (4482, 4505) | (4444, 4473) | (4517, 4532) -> -0.10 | 1.23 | 1.5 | 1.49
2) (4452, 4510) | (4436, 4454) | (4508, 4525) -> 0.03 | 1.23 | 1.4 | 1.64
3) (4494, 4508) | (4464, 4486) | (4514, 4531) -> -0.03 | 1.45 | 1.54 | 1.54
